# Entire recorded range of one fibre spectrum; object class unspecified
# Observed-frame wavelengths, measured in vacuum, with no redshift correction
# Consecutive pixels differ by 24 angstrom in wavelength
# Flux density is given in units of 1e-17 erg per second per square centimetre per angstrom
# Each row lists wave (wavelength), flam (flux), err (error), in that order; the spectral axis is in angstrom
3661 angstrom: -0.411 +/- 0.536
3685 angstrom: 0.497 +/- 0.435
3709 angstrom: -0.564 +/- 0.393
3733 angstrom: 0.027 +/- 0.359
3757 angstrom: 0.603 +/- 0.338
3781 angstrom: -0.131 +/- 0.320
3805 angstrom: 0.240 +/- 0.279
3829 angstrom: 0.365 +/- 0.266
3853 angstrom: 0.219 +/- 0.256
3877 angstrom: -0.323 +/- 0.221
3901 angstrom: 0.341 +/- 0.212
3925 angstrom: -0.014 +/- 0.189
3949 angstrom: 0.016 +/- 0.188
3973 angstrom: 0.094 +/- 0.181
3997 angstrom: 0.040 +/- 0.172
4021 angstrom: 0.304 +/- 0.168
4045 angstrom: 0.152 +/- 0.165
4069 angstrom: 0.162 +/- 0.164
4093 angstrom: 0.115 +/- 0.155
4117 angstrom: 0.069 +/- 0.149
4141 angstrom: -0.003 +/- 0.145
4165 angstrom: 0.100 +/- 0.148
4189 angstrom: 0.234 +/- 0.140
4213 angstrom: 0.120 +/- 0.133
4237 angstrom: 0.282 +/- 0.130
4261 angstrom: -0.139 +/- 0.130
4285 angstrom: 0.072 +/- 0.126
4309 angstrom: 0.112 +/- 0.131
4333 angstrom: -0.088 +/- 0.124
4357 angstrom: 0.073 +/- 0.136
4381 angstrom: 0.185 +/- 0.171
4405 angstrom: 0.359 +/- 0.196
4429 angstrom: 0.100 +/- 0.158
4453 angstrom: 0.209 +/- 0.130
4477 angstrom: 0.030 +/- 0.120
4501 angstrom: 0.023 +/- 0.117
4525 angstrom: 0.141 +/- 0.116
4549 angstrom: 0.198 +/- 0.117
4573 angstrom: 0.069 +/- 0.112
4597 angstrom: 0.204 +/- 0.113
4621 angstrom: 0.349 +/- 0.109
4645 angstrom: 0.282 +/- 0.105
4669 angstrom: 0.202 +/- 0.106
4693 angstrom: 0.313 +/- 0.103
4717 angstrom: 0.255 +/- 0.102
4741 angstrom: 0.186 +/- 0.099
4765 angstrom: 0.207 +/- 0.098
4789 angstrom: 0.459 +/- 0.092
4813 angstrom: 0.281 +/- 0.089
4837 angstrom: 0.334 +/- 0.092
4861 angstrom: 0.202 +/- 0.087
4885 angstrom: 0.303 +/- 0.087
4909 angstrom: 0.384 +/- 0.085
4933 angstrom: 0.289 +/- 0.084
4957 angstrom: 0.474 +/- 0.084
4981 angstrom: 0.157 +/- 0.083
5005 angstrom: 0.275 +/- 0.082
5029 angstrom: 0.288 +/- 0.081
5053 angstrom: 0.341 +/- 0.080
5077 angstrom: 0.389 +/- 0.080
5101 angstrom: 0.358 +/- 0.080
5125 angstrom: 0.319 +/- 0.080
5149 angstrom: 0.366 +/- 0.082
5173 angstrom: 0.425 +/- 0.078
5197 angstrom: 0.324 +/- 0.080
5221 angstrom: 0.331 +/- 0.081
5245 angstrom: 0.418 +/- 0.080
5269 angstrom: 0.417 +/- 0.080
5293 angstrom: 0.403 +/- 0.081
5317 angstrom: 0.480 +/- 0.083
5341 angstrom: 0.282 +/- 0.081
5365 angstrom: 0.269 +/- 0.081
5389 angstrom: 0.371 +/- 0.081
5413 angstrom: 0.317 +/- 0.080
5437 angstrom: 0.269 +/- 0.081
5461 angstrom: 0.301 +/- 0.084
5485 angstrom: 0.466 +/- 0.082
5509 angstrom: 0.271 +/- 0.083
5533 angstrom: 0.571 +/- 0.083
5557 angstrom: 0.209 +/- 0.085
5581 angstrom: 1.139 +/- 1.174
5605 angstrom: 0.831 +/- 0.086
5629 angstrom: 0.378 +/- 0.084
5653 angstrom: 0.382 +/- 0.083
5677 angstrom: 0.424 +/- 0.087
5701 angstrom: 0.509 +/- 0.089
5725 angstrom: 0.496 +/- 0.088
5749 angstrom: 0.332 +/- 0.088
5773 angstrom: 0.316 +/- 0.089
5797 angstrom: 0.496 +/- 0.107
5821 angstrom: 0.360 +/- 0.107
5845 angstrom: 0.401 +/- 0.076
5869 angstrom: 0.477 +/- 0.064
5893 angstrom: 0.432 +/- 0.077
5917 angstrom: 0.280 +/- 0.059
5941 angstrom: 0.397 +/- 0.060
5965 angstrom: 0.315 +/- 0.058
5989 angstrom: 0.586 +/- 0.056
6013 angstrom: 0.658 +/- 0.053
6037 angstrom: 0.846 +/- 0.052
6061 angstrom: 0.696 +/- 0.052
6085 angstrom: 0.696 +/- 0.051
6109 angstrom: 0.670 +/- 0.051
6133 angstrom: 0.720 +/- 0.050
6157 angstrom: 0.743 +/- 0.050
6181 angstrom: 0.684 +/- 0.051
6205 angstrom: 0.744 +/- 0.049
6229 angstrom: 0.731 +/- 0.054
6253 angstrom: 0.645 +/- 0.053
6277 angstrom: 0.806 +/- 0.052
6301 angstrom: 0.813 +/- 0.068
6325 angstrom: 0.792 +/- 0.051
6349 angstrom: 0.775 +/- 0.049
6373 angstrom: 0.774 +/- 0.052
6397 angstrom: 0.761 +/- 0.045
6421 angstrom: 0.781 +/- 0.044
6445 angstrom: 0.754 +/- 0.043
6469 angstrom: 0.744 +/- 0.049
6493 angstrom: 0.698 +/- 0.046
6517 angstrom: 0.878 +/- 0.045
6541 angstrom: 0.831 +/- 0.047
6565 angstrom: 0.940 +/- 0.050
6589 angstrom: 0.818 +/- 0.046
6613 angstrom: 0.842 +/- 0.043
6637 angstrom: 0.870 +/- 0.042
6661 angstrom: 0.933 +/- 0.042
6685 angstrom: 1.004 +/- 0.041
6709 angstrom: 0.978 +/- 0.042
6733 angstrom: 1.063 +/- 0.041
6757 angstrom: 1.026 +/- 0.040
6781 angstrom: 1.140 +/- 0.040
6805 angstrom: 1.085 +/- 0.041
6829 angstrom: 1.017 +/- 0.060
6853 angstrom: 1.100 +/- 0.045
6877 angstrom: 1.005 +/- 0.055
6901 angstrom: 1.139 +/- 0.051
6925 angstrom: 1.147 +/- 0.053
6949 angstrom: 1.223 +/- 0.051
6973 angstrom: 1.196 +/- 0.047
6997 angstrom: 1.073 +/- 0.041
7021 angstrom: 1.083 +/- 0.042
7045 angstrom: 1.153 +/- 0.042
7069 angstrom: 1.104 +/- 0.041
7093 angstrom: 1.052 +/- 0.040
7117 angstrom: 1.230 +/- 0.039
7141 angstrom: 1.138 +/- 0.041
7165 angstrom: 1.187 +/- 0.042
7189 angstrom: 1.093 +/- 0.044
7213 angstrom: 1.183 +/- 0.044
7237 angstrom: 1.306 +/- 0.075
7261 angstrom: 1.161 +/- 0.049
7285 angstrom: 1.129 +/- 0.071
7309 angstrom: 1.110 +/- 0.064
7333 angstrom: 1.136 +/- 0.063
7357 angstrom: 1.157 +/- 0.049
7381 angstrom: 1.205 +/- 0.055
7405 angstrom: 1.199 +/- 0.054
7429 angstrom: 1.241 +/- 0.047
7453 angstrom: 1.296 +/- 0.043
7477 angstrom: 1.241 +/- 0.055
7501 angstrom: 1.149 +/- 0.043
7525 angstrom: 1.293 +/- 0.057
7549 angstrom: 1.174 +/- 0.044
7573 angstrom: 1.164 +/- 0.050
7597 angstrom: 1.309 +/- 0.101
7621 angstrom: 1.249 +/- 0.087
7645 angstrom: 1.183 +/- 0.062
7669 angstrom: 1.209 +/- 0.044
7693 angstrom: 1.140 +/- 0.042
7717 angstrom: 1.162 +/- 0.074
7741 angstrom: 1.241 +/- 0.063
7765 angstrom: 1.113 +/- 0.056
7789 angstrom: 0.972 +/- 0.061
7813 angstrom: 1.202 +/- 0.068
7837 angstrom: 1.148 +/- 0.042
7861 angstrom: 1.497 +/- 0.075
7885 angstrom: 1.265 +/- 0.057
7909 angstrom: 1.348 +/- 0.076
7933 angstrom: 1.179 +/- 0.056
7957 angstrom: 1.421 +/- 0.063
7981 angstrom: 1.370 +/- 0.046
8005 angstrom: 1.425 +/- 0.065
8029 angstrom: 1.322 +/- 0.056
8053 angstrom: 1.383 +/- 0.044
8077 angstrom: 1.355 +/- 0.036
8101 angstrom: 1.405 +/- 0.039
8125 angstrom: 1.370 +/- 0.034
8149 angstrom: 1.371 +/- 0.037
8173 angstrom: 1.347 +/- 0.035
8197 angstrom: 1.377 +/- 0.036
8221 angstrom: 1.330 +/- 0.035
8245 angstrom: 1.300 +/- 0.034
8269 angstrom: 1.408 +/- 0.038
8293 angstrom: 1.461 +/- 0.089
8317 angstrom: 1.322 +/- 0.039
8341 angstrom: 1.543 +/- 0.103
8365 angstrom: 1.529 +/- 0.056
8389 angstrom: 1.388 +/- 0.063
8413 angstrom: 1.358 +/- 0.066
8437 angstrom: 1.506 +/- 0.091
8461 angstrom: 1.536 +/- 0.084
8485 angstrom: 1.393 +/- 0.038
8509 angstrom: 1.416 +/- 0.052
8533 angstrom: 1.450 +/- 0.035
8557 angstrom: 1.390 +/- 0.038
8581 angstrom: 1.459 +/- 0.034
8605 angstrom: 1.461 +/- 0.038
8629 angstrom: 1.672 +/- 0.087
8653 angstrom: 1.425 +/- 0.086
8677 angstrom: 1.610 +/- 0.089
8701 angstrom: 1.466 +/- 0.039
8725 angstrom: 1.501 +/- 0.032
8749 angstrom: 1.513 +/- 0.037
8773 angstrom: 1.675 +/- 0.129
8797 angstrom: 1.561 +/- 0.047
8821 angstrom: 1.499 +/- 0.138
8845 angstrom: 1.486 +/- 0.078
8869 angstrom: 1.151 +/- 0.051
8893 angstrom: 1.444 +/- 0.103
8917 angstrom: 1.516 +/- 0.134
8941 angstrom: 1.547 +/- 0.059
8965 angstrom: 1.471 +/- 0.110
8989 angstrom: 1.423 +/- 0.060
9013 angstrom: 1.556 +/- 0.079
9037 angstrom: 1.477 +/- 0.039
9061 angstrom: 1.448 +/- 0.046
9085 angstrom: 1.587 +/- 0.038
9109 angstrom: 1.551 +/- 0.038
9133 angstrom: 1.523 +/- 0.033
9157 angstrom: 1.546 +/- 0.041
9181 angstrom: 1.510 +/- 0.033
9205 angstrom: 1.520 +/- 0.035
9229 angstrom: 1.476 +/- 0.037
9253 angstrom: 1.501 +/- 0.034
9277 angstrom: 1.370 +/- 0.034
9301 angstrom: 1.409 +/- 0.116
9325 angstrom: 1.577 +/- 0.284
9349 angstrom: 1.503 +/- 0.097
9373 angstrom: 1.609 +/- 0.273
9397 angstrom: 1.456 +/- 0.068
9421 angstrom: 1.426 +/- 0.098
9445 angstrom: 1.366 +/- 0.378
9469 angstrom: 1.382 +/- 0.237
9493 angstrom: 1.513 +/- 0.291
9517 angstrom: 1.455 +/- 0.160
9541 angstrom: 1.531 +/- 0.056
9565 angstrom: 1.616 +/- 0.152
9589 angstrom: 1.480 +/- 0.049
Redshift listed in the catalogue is 0.51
